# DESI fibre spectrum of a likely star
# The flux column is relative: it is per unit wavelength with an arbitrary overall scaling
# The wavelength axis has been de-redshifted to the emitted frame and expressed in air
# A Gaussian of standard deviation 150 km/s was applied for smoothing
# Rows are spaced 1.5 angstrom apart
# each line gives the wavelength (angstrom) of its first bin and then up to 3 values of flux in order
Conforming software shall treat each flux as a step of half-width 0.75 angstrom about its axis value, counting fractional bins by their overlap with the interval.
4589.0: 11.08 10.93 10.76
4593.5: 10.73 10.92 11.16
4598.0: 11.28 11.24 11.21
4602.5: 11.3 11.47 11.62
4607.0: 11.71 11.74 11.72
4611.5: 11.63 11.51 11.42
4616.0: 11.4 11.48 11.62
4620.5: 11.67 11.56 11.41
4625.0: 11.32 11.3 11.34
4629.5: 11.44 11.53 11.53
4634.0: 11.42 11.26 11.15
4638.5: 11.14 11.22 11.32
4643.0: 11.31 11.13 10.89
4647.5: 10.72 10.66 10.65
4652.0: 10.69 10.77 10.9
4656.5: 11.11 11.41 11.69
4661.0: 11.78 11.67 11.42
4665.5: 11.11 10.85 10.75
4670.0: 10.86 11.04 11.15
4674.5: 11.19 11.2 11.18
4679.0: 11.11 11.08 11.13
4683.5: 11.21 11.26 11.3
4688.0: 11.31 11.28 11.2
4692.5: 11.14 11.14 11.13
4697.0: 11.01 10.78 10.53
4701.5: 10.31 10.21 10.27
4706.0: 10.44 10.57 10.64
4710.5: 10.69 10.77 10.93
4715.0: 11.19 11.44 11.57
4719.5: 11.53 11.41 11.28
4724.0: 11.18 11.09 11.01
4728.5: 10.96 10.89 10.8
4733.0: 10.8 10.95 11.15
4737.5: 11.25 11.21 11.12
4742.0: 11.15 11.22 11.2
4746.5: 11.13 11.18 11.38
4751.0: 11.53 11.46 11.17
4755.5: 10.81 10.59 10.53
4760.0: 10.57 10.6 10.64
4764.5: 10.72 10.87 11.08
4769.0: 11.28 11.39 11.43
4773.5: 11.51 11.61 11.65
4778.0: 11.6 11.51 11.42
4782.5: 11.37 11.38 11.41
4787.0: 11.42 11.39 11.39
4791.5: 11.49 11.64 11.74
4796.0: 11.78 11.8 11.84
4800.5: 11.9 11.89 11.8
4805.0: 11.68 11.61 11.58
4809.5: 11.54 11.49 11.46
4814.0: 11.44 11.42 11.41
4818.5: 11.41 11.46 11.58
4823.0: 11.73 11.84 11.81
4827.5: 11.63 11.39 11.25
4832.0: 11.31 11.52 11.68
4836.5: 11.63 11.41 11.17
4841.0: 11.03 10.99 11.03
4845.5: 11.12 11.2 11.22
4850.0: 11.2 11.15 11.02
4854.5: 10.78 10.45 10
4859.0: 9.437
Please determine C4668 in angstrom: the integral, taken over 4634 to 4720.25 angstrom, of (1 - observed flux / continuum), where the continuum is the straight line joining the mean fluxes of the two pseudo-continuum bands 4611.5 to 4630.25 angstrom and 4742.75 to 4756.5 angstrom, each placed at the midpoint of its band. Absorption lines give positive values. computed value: 2.36 angstrom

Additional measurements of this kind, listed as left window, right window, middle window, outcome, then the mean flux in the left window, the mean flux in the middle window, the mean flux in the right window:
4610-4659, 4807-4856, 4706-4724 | 0.4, 11.3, 11.1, 11.4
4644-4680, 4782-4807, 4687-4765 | 2.5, 11.1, 11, 11.6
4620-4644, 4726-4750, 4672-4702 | 0.4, 11.4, 11.1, 11.1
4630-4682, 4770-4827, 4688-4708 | 0.8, 11.1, 10.8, 11.6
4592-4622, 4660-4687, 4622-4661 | 0.3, 11.4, 11.2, 11.2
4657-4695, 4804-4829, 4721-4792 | 1.6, 11.2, 11.2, 11.6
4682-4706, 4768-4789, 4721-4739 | 0.2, 10.9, 11.1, 11.5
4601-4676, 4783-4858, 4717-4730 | 0.1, 11.3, 11.2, 11.4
